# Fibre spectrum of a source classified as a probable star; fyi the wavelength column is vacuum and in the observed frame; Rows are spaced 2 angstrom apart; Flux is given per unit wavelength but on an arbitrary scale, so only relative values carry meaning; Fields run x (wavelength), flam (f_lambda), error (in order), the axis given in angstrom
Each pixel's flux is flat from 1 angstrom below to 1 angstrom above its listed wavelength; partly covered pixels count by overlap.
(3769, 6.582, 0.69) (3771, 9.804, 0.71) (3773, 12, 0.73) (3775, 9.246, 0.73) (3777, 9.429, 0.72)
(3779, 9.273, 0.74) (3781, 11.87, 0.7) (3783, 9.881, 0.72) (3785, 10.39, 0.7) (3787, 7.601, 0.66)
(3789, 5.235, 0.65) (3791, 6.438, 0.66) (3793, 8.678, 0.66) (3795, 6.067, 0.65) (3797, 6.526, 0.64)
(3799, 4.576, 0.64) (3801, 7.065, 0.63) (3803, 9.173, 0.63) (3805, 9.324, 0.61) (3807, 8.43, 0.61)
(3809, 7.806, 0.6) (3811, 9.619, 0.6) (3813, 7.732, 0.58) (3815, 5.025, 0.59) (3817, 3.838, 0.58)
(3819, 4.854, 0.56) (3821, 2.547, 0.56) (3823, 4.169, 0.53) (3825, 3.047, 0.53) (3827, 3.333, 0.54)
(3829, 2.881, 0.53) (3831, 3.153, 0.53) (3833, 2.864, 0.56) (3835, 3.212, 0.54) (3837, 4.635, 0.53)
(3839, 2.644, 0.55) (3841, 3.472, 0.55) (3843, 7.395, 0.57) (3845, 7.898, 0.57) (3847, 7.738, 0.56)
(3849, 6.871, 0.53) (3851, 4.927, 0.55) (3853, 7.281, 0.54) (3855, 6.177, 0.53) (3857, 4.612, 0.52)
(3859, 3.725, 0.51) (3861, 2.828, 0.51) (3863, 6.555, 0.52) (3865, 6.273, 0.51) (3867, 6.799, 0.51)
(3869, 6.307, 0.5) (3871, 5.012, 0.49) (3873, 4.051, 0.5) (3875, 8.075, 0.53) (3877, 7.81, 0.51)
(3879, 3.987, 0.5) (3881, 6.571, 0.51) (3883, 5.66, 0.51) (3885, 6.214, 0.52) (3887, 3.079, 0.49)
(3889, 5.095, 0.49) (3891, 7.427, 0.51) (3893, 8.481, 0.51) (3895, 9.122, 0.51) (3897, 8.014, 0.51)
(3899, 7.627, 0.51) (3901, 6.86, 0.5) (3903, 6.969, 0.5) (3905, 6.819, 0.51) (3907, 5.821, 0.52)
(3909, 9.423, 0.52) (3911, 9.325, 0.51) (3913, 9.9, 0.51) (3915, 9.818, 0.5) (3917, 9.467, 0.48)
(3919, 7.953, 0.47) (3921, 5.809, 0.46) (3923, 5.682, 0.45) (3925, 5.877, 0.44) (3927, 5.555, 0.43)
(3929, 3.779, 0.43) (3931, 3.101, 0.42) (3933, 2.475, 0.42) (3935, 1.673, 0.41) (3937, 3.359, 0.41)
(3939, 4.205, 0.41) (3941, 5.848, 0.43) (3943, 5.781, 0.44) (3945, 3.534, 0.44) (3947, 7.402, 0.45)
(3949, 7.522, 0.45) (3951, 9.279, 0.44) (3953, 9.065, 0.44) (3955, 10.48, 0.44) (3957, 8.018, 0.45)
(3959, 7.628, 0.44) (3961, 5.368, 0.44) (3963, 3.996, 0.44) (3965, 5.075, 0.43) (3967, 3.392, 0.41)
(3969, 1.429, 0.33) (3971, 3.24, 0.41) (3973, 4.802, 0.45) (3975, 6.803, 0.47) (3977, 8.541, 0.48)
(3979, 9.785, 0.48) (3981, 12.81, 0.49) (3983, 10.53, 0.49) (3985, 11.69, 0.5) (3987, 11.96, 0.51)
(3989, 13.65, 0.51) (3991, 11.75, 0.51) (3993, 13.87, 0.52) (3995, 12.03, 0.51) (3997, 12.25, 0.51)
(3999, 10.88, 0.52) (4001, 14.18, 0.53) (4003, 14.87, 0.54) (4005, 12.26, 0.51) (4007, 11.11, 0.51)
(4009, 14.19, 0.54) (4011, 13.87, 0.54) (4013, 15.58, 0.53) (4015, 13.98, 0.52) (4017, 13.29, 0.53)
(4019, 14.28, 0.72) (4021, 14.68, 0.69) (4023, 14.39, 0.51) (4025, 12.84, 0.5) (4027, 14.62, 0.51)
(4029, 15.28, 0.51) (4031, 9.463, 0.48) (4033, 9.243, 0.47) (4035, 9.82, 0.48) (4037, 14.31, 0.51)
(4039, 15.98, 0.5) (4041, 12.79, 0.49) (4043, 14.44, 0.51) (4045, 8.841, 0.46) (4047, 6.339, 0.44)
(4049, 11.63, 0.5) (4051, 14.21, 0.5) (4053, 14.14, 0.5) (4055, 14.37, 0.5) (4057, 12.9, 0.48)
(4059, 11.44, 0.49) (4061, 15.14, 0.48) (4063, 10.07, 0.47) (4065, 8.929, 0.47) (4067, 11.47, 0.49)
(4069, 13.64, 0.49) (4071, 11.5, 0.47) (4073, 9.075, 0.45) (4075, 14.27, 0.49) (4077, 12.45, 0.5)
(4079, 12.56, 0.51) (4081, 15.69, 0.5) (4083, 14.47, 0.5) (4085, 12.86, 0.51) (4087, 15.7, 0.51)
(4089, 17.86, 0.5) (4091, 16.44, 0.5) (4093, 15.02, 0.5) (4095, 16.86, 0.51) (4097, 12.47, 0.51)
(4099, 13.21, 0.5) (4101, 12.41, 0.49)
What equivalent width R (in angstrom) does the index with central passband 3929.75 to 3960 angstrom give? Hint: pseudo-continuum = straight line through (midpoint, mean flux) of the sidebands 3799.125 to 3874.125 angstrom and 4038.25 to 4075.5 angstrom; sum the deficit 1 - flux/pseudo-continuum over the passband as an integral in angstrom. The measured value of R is 9.9 angstrom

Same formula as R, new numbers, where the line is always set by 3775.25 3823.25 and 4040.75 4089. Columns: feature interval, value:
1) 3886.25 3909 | 5.7 angstrom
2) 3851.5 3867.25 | 5.7 angstrom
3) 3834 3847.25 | 5.0 angstrom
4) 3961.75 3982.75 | 9.1 angstrom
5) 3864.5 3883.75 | 6.1 angstrom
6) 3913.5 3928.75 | 4.2 angstrom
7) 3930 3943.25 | 8.4 angstrom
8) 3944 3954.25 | 2.9 angstrom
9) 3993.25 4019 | -4.2 angstrom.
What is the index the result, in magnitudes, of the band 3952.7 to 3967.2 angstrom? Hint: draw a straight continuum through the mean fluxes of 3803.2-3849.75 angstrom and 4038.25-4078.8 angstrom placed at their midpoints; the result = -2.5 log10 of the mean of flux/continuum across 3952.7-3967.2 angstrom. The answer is 0.35 mag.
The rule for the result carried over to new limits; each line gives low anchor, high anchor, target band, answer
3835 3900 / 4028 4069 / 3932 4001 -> 0.22 mag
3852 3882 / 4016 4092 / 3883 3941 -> 0.15 mag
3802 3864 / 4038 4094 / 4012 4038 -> -0.14 mag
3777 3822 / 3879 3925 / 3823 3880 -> 0.39 mag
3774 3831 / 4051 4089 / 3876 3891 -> 0.48 mag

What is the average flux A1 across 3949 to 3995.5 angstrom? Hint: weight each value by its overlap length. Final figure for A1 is 8.43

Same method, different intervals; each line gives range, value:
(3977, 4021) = 12.7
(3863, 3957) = 6.5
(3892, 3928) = 7.7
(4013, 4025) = 14.1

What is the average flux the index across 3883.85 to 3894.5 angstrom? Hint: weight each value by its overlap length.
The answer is 6.2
